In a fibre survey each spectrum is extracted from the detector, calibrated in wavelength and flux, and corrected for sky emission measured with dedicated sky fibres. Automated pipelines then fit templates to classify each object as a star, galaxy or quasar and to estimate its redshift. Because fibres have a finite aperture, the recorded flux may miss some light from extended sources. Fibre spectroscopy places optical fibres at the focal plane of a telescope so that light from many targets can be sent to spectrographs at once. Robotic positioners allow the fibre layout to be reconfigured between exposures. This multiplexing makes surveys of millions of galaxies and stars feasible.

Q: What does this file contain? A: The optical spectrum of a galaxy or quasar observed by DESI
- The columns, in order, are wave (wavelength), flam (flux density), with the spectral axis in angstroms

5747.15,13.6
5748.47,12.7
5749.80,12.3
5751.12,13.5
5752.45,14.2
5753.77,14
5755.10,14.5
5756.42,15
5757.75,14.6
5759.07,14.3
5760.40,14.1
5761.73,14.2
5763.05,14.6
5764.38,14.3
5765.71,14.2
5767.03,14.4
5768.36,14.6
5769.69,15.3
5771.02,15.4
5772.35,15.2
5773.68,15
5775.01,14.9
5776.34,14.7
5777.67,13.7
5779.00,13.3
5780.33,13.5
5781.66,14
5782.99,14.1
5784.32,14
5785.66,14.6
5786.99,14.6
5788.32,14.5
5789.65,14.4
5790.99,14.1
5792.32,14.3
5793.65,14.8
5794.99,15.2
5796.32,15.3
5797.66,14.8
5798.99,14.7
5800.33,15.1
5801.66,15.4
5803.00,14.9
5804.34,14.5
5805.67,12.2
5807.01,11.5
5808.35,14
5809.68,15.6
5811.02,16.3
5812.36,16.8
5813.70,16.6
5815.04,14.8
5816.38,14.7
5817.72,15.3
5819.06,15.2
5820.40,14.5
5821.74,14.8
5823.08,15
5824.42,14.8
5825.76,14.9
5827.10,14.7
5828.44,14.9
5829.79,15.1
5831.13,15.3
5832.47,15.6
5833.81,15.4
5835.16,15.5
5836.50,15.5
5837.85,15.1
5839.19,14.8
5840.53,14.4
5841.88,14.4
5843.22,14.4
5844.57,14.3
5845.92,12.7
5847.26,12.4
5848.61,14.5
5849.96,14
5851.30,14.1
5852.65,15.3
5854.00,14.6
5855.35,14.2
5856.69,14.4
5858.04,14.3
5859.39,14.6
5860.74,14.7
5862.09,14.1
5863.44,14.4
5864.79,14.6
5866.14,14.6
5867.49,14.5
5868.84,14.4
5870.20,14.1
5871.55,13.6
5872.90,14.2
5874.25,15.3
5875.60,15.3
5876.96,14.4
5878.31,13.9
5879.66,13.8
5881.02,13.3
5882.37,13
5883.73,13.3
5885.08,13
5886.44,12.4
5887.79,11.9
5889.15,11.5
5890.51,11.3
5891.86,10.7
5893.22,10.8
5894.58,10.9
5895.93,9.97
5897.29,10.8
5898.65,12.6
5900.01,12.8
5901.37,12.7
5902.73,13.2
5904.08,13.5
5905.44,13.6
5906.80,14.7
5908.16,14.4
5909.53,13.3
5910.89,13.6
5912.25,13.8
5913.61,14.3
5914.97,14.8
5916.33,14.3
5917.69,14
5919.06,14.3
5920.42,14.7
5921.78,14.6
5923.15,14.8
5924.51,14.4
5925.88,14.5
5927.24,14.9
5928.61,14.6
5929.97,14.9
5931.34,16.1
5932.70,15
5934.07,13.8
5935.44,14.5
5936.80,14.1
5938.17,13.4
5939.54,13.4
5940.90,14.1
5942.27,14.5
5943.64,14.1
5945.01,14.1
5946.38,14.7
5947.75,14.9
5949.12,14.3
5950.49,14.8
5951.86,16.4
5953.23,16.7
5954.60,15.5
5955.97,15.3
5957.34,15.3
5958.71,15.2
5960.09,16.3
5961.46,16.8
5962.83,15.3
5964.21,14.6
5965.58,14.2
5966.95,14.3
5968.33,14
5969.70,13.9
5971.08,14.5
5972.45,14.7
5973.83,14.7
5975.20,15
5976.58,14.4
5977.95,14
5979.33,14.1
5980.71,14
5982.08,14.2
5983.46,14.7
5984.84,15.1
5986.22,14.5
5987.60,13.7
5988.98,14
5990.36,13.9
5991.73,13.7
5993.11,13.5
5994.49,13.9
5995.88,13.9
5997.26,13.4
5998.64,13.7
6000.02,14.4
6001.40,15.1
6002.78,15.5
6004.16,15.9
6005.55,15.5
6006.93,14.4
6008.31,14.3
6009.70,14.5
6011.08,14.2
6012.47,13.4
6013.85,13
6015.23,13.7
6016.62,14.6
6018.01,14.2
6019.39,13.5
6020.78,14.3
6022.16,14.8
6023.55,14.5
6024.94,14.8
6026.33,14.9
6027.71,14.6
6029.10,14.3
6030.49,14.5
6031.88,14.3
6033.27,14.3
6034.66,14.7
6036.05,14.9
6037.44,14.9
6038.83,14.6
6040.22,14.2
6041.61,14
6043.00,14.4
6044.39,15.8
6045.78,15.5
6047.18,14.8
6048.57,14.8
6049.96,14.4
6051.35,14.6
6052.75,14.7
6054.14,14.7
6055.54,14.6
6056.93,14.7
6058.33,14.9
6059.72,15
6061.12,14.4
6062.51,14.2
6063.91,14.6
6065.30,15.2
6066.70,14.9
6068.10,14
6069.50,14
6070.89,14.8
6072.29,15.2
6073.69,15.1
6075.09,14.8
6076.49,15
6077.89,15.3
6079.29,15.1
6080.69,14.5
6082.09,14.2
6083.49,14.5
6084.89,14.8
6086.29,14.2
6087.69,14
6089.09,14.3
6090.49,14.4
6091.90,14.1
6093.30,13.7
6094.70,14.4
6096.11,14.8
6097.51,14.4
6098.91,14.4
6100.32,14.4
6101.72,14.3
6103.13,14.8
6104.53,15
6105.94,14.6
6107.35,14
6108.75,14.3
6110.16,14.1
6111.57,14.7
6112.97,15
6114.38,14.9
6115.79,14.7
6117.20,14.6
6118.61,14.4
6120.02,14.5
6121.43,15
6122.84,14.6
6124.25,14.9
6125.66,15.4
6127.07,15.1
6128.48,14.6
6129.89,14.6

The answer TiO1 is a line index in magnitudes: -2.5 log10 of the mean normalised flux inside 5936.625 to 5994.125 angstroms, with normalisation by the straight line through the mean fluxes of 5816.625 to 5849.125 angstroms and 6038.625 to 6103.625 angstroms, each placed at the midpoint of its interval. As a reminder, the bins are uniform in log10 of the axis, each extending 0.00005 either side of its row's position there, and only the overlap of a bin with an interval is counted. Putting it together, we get 0.01 mag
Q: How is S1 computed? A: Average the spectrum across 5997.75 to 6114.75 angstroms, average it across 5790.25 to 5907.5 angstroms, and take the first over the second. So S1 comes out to 1.0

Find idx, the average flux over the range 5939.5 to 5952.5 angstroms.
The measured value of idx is 14.6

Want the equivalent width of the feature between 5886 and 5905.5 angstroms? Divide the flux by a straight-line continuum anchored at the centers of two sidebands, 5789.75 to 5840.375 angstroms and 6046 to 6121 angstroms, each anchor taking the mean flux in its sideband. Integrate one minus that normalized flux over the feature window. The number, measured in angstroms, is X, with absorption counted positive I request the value 3.90 angstroms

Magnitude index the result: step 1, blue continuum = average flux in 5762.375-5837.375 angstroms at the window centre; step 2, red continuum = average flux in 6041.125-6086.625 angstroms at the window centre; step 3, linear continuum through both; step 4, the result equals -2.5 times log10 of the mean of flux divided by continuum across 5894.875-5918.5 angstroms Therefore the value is 0.11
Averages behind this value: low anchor 14.7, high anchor 14.7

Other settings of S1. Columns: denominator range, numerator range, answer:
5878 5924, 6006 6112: 1.11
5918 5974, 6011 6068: 0.98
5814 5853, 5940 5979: 1.01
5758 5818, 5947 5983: 1.02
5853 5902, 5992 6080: 1.09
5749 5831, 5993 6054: 0.99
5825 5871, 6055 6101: 1.00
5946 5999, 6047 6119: 1.00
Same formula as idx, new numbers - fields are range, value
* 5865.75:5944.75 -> 13.6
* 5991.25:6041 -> 14.4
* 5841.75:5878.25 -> 14.3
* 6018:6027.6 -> 14.5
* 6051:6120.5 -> 14.6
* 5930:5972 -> 14.8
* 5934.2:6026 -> 14.5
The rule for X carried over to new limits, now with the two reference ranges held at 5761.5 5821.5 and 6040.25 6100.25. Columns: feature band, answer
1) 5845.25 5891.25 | 2.5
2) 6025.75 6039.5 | 0.0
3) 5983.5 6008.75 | 0.4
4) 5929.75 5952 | 0.2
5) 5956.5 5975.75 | -0.4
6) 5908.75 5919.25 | 0.4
